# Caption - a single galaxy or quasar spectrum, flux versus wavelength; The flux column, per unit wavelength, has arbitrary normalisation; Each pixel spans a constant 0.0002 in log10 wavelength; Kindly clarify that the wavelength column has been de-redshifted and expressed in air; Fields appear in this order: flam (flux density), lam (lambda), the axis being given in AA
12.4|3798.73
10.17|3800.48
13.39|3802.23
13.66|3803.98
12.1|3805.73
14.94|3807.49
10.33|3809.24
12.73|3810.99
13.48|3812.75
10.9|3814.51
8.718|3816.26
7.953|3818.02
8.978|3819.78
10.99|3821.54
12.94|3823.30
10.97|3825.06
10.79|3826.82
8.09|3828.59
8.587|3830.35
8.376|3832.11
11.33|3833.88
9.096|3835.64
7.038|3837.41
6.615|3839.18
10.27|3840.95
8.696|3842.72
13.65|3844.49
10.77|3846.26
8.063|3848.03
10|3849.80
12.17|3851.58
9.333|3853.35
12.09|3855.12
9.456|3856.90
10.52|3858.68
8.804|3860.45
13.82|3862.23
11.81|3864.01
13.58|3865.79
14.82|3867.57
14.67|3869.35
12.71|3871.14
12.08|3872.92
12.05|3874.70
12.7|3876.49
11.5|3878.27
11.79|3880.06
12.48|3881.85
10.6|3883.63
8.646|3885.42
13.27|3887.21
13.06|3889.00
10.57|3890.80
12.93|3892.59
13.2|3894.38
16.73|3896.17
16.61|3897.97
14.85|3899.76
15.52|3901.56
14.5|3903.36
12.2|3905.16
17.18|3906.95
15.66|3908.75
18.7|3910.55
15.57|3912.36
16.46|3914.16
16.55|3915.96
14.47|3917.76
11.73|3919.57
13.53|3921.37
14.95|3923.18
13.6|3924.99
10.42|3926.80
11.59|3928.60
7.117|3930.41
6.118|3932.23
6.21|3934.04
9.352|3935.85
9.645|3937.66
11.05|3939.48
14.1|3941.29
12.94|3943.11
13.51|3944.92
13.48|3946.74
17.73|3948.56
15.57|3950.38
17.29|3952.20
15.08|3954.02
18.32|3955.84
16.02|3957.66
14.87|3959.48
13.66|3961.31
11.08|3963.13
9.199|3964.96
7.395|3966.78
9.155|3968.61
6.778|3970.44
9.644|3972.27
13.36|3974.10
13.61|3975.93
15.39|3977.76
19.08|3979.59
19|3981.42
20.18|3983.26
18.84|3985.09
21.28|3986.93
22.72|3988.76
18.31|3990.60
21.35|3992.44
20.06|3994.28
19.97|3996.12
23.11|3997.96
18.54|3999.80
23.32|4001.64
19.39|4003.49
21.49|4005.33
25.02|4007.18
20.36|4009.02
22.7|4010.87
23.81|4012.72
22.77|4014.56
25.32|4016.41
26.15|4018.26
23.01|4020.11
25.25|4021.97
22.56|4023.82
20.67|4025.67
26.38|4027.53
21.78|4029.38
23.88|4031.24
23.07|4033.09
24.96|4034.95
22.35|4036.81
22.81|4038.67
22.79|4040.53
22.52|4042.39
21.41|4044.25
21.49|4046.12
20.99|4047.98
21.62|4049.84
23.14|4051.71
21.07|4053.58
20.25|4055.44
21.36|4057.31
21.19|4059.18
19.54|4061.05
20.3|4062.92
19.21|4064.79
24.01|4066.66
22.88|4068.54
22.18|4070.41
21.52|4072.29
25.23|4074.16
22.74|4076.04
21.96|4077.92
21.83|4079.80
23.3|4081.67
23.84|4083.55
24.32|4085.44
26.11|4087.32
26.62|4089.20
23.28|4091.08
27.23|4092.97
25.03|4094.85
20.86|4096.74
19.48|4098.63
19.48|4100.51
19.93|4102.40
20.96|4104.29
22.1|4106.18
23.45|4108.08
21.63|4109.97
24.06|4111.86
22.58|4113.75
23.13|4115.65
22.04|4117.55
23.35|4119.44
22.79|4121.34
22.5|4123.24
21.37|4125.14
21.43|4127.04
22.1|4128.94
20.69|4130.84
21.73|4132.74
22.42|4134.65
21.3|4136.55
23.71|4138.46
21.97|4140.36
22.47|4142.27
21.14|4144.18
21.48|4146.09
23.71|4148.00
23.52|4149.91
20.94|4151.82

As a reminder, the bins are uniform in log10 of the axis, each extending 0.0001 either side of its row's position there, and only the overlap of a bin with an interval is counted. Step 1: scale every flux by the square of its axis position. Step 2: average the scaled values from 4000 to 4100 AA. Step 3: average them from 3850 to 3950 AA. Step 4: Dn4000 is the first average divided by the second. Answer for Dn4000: 1.92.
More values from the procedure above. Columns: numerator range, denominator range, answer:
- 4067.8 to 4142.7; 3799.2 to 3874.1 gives 2.37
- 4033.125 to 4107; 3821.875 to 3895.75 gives 2.24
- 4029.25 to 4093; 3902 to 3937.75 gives 1.89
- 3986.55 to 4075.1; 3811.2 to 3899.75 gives 2.15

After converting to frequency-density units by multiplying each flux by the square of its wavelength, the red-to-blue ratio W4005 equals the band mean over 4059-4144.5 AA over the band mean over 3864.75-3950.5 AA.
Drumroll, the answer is 1.9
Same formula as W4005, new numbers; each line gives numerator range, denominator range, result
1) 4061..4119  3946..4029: 1.29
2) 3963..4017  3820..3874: 1.82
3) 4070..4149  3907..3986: 1.82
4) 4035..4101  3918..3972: 1.97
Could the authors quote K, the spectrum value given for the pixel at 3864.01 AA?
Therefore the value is 11.81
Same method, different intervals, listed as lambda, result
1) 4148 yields 23.71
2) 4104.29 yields 20.96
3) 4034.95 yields 24.96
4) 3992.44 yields 21.35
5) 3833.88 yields 11.33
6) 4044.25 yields 21.41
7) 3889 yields 13.06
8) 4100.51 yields 19.48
